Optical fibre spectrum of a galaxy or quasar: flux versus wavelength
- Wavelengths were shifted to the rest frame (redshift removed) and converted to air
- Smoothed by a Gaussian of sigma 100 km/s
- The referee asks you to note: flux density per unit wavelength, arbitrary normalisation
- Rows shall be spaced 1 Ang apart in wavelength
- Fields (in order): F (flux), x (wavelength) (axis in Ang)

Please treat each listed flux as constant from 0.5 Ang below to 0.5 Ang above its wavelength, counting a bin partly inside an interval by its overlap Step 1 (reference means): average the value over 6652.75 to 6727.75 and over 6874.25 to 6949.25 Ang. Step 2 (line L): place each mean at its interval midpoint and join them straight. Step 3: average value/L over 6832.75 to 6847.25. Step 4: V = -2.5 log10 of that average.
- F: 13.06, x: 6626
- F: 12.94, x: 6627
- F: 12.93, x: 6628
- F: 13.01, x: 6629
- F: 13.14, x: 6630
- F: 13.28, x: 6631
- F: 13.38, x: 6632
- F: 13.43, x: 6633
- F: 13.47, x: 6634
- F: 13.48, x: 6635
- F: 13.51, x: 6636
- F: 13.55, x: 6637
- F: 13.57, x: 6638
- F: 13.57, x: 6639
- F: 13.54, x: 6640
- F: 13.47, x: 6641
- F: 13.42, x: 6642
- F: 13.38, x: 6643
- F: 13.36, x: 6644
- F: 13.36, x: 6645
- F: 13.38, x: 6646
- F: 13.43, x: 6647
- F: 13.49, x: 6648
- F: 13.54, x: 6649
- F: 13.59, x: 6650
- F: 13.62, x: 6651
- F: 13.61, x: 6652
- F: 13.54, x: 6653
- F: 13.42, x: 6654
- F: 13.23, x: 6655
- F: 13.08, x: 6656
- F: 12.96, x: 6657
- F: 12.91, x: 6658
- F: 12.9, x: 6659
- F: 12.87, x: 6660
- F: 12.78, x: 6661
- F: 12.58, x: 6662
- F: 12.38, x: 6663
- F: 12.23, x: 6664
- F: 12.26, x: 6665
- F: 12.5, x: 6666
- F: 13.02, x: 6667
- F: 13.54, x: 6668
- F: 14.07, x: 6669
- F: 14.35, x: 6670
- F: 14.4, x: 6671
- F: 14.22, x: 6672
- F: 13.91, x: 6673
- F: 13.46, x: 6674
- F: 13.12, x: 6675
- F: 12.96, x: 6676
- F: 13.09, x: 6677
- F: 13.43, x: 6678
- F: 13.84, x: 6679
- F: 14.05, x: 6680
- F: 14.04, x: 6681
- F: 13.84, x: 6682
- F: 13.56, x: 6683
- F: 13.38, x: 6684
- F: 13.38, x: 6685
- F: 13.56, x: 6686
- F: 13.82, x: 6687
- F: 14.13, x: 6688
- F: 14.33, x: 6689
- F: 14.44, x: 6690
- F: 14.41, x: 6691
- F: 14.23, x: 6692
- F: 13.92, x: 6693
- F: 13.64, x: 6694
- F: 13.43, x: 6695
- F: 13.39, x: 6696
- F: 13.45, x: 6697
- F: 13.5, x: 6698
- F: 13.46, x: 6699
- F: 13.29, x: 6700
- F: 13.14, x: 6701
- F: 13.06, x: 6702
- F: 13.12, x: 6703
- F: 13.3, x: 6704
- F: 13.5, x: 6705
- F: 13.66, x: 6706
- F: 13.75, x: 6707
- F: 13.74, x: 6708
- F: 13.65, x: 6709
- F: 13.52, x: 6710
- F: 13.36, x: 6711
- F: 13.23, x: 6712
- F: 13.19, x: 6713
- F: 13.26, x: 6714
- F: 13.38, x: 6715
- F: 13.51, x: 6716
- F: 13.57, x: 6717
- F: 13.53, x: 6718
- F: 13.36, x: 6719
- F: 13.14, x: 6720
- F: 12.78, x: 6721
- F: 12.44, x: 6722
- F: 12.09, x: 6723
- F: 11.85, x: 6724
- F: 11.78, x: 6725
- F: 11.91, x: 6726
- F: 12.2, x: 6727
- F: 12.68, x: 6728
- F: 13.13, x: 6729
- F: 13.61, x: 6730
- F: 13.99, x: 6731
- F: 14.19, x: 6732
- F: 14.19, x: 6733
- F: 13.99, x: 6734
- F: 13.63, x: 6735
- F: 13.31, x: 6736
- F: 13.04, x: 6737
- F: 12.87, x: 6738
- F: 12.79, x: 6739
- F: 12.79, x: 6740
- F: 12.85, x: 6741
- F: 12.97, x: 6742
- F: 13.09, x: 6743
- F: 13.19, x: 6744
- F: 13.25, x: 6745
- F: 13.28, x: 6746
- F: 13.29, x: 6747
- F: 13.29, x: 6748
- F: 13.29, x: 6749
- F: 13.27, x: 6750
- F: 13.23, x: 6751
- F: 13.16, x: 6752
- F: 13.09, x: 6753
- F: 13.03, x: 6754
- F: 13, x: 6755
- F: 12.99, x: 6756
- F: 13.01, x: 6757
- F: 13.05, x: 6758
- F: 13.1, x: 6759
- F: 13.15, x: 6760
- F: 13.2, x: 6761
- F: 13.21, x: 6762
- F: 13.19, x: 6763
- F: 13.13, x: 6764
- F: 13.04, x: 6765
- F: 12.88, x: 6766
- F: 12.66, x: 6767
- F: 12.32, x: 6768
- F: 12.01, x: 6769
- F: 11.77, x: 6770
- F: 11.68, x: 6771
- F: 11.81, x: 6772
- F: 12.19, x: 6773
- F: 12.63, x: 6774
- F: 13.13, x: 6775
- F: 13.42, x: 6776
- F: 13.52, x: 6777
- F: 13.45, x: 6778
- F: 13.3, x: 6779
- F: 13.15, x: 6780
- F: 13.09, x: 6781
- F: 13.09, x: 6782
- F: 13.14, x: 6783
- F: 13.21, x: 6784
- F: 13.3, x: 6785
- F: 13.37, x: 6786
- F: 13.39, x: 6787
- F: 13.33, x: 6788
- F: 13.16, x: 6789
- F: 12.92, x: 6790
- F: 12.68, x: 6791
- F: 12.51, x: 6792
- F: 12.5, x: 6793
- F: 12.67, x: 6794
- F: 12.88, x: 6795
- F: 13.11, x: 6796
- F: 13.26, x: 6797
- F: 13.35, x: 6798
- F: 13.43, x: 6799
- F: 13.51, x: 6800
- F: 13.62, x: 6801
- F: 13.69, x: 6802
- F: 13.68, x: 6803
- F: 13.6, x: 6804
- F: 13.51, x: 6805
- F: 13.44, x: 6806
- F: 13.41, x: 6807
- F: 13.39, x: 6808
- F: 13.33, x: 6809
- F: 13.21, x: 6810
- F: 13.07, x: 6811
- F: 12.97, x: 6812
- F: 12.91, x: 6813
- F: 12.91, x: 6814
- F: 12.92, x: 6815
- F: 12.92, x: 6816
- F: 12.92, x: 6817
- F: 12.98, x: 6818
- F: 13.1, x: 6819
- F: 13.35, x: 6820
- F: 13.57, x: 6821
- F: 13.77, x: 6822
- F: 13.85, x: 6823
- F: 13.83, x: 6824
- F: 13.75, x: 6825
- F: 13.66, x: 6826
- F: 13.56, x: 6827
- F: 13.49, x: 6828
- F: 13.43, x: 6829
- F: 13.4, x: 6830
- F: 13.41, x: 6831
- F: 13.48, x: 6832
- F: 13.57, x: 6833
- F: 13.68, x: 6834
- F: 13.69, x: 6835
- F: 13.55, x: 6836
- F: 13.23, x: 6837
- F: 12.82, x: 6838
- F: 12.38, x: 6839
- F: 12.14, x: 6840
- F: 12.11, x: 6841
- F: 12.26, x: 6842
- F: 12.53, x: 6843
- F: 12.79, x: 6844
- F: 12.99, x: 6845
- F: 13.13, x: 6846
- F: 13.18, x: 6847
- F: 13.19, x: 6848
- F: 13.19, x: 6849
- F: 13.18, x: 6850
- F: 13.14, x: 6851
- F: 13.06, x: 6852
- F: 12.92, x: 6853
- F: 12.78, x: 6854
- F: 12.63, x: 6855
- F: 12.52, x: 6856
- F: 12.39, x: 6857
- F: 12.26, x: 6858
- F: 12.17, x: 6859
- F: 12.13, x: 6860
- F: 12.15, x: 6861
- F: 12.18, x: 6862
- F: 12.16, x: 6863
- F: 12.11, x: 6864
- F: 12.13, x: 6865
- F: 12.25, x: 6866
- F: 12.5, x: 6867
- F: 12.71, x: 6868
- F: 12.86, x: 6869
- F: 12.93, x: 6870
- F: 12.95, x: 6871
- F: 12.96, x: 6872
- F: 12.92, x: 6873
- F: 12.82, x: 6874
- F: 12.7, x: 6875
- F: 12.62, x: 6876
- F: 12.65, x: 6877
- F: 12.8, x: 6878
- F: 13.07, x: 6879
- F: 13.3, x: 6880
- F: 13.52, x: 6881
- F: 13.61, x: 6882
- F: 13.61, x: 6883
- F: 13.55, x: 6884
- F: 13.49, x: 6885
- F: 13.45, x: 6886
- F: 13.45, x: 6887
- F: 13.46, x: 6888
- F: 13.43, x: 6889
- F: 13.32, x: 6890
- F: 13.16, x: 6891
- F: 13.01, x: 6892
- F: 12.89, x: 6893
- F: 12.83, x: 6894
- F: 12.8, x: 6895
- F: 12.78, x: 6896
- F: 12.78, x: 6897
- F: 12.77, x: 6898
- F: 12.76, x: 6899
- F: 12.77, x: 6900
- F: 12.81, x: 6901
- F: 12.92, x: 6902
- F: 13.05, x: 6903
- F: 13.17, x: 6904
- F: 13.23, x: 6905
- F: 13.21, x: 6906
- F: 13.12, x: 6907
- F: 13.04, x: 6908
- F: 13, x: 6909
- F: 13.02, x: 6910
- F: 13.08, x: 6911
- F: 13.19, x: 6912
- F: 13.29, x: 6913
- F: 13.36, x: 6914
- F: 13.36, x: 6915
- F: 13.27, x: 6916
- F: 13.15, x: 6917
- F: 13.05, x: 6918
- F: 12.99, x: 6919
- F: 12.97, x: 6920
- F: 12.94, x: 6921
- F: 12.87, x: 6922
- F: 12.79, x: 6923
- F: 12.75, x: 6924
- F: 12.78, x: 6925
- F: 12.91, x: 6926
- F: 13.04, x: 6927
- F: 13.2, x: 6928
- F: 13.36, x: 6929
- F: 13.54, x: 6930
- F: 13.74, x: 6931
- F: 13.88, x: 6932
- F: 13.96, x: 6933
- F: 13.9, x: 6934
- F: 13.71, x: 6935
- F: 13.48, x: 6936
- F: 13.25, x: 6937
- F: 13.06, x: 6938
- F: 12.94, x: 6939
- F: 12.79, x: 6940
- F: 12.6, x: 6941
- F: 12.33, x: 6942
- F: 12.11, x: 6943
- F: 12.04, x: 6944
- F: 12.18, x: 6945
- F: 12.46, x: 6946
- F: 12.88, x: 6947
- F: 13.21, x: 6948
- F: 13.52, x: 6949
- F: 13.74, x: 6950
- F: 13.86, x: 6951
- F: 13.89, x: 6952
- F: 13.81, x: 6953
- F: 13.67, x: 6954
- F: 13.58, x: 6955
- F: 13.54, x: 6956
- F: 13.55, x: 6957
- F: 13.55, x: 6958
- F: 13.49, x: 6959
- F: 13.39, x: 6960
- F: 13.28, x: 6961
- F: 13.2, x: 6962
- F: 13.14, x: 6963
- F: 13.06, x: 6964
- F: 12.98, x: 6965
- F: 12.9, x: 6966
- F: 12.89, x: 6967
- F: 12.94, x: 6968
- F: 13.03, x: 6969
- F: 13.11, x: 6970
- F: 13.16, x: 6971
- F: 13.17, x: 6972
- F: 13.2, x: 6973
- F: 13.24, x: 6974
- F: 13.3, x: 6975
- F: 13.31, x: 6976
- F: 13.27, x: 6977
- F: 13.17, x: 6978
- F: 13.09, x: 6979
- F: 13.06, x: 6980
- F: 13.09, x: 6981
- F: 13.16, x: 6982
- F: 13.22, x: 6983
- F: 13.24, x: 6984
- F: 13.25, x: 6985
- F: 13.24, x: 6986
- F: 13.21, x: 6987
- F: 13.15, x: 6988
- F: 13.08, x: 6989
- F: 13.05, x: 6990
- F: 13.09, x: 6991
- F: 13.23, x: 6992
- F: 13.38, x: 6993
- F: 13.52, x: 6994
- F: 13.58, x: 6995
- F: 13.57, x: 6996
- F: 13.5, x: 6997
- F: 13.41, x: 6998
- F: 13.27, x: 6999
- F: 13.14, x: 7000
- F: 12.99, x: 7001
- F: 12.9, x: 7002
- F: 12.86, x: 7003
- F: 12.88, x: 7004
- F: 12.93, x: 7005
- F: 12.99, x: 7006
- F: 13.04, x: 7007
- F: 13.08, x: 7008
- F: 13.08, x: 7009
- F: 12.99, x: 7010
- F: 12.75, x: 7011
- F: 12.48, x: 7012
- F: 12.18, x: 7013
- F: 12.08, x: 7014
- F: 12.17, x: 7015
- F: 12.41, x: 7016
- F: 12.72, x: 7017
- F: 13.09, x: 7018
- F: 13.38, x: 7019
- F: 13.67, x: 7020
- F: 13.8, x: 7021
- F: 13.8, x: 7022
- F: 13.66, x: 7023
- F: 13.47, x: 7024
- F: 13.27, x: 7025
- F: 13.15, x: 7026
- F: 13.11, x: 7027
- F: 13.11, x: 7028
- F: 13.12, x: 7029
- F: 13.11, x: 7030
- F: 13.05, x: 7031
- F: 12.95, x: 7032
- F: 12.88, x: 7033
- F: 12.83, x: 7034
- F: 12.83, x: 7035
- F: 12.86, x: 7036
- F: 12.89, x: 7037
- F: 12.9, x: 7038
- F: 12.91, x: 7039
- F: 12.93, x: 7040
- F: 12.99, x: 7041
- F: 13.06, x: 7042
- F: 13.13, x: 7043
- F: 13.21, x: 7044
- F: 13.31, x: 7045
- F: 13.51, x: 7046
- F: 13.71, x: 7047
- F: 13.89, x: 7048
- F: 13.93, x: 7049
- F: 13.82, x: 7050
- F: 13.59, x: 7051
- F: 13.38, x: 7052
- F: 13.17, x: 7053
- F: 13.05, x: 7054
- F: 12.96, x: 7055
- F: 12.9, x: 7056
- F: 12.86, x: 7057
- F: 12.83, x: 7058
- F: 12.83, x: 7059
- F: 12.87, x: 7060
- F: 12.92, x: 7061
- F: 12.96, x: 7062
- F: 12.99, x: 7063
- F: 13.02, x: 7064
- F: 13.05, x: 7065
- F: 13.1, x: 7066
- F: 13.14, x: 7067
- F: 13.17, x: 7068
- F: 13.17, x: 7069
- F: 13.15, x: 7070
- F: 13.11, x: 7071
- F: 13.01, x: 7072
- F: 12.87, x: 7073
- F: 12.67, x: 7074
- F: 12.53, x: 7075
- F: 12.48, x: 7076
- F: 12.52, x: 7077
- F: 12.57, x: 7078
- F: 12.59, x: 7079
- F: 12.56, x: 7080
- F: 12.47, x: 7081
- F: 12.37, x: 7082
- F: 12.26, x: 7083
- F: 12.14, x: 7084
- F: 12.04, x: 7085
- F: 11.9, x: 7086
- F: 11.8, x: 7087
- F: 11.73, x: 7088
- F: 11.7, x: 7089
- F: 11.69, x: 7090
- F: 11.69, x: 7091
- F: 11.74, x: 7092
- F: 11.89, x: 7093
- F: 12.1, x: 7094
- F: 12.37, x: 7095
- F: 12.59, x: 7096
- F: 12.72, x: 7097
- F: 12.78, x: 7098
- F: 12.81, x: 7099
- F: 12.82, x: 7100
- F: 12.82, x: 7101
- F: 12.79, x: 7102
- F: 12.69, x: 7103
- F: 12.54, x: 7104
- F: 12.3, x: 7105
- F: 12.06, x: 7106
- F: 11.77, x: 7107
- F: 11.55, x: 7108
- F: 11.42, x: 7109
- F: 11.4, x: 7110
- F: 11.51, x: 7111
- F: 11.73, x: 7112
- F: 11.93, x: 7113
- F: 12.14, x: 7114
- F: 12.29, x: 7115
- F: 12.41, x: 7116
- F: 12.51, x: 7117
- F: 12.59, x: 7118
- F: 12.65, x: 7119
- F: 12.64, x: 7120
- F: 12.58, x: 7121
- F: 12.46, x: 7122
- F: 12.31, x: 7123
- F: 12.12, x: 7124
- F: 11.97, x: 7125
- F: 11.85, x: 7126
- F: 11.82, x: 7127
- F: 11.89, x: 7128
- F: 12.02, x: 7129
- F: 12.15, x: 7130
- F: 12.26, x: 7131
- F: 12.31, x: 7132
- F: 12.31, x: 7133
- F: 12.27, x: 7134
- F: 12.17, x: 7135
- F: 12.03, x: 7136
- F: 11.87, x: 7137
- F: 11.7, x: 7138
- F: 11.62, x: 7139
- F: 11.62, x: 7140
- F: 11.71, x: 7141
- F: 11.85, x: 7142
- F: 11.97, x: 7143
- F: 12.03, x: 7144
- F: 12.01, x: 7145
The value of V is 0.02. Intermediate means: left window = 13.3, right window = 13.1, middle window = 12.9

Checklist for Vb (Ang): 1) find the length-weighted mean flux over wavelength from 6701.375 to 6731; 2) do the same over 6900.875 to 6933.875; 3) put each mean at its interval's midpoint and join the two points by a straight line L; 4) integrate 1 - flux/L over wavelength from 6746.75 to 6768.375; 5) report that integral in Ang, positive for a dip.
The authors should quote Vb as 0.1 Ang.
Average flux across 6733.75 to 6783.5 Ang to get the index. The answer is 13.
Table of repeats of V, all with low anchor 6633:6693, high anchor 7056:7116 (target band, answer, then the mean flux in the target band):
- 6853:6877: 0.038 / 12.5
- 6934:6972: -0.033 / 13.2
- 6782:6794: 0.011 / 13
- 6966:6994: -0.039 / 13.2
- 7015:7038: -0.045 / 13.1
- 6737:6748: 0.019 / 13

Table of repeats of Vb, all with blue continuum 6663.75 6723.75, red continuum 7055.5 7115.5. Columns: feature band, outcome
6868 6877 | 0.1 Ang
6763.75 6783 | 0.7 Ang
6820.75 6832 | -0.4 Ang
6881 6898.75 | -0.3 Ang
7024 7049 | -1.1 Ang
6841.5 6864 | 0.7 Ang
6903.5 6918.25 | -0.3 Ang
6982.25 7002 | -0.9 Ang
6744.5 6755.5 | 0.1 Ang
